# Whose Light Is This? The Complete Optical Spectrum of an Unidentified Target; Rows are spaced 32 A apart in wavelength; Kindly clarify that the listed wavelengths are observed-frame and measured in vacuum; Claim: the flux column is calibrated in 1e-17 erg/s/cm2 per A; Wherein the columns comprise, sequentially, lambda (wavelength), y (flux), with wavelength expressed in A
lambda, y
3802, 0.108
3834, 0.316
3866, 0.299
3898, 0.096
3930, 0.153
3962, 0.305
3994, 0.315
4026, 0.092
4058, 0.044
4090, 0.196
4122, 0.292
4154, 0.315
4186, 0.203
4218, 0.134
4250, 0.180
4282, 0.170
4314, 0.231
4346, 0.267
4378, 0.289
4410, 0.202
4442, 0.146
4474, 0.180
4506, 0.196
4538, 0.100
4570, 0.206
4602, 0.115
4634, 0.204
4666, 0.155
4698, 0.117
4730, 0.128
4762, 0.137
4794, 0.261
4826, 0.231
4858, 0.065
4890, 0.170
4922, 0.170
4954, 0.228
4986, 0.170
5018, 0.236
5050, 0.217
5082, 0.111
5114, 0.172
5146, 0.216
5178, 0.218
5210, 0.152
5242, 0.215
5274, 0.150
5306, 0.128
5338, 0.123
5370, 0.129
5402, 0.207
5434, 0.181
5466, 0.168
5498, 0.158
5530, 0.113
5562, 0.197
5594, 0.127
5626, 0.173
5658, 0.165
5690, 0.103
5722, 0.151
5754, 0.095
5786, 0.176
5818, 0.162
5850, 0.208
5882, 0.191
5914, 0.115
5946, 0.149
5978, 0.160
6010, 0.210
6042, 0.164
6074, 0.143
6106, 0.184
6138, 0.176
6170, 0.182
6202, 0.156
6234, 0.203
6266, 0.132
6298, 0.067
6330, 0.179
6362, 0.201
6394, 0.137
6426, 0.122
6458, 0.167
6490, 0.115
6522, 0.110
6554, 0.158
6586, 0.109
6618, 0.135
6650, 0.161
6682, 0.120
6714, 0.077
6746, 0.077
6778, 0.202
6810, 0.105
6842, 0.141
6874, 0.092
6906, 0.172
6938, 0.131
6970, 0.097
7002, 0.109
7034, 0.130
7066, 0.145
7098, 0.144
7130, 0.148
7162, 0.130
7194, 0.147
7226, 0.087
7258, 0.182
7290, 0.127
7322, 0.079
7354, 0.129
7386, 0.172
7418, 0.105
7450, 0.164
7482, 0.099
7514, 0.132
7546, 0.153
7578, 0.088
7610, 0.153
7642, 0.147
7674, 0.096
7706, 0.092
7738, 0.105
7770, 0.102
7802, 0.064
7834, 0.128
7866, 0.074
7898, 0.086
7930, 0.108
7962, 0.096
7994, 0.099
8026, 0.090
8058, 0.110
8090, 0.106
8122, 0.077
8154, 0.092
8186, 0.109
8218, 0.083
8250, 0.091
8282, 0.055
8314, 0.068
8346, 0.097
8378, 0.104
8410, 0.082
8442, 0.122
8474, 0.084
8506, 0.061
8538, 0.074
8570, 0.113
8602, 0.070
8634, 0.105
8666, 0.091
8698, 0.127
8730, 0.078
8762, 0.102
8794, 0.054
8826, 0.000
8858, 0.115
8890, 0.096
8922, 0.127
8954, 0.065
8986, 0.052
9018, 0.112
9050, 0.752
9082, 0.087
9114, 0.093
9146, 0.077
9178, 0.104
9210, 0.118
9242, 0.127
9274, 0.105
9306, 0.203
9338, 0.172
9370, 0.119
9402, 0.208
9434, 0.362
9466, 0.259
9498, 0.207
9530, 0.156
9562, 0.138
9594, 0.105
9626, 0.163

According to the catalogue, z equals 1.43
